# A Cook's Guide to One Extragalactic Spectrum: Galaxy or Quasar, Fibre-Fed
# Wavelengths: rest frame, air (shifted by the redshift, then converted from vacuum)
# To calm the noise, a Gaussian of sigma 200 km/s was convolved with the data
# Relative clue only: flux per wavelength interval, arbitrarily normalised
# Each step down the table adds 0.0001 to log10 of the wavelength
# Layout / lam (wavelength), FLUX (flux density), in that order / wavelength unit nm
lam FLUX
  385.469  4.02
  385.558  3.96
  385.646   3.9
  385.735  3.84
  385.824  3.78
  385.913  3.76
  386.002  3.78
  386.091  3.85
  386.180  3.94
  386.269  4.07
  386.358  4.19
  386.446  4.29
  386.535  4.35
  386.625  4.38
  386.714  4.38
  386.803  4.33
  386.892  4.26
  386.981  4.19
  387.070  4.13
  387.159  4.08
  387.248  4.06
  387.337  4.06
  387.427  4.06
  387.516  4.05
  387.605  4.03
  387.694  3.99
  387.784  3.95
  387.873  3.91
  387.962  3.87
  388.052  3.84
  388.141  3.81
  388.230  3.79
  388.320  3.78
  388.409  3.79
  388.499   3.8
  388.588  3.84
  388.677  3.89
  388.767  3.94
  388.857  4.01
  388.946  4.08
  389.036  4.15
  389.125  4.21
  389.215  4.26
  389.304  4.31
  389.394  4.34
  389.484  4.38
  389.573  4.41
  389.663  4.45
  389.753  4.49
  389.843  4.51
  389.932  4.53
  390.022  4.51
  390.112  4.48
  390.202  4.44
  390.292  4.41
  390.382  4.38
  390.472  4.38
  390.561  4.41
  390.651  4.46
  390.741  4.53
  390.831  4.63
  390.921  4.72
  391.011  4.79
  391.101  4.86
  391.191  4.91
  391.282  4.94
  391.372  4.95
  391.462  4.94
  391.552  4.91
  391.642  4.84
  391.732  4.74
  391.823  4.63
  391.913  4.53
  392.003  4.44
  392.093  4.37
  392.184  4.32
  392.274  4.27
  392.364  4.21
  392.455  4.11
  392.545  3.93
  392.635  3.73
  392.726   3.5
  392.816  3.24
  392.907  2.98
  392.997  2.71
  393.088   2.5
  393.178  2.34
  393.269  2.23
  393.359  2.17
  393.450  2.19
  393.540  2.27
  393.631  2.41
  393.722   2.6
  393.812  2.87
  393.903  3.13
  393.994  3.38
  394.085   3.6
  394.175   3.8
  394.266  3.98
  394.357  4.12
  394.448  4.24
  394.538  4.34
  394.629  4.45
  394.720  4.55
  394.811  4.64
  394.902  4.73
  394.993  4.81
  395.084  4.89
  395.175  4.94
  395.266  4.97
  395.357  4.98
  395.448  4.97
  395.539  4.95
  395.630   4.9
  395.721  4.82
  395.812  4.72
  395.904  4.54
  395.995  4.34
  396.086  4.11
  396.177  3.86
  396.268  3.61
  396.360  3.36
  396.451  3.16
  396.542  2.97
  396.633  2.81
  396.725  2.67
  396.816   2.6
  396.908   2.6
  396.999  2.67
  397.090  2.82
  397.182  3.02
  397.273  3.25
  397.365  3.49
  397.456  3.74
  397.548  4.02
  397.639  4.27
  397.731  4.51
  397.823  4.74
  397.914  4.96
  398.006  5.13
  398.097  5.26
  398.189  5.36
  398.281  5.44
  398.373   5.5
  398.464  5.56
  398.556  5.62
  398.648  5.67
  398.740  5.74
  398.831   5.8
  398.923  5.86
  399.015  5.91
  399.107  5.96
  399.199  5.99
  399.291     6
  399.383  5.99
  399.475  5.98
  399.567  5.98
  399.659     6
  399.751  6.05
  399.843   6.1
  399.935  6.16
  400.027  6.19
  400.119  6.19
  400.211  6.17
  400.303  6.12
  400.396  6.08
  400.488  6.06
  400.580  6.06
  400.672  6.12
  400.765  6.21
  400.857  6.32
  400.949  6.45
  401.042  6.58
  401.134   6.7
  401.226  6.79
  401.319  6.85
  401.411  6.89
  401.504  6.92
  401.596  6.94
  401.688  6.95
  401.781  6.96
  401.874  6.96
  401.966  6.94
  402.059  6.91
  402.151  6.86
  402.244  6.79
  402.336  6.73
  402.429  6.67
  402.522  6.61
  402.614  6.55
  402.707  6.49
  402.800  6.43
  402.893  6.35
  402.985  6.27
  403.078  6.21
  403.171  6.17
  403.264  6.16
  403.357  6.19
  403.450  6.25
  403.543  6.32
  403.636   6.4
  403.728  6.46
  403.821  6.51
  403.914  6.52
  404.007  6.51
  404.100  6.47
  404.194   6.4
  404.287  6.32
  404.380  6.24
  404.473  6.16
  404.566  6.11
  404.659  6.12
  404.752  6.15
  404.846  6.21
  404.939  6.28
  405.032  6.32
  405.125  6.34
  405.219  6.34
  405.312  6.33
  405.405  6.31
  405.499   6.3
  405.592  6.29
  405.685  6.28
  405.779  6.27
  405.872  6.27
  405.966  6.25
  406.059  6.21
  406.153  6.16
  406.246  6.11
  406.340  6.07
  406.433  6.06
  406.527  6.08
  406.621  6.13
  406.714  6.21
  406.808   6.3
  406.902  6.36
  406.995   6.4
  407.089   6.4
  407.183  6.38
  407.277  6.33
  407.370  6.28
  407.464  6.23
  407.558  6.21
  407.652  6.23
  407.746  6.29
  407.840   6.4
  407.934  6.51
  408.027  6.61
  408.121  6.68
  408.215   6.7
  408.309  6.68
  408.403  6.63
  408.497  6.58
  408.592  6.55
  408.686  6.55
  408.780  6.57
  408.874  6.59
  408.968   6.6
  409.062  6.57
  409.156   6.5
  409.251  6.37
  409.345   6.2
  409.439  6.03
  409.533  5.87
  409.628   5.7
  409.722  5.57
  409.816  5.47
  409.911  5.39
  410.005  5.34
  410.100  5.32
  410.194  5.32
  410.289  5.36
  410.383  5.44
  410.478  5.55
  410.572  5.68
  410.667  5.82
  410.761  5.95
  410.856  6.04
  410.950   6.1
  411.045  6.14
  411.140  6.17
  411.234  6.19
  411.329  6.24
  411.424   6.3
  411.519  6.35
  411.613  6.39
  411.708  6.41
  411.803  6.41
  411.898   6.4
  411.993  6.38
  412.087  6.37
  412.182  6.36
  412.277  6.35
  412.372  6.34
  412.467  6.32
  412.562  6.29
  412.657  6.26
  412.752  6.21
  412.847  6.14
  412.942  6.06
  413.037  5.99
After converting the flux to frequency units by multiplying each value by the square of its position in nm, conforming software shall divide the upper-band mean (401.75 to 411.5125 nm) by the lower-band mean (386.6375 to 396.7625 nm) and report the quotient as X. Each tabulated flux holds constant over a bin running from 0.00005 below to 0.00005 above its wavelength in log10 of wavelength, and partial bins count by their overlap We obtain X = 1.66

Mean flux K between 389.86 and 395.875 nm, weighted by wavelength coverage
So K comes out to 4.13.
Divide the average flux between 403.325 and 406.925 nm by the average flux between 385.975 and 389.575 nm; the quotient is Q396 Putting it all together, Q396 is 1.54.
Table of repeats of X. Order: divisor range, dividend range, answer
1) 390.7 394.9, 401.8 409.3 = 1.75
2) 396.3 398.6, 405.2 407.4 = 1.64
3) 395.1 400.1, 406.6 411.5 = 1.38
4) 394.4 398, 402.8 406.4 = 1.61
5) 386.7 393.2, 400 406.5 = 1.64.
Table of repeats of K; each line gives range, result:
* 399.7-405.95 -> 6.41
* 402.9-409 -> 6.34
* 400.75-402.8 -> 6.73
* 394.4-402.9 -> 5.32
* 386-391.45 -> 4.25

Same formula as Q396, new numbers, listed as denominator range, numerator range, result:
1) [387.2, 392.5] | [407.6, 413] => 1.43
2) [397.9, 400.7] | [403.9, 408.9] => 1.08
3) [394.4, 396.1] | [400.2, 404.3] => 1.39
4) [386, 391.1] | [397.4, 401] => 1.35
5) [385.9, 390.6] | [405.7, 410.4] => 1.49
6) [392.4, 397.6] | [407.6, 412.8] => 1.70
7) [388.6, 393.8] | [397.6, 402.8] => 1.52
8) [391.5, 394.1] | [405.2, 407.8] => 1.79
